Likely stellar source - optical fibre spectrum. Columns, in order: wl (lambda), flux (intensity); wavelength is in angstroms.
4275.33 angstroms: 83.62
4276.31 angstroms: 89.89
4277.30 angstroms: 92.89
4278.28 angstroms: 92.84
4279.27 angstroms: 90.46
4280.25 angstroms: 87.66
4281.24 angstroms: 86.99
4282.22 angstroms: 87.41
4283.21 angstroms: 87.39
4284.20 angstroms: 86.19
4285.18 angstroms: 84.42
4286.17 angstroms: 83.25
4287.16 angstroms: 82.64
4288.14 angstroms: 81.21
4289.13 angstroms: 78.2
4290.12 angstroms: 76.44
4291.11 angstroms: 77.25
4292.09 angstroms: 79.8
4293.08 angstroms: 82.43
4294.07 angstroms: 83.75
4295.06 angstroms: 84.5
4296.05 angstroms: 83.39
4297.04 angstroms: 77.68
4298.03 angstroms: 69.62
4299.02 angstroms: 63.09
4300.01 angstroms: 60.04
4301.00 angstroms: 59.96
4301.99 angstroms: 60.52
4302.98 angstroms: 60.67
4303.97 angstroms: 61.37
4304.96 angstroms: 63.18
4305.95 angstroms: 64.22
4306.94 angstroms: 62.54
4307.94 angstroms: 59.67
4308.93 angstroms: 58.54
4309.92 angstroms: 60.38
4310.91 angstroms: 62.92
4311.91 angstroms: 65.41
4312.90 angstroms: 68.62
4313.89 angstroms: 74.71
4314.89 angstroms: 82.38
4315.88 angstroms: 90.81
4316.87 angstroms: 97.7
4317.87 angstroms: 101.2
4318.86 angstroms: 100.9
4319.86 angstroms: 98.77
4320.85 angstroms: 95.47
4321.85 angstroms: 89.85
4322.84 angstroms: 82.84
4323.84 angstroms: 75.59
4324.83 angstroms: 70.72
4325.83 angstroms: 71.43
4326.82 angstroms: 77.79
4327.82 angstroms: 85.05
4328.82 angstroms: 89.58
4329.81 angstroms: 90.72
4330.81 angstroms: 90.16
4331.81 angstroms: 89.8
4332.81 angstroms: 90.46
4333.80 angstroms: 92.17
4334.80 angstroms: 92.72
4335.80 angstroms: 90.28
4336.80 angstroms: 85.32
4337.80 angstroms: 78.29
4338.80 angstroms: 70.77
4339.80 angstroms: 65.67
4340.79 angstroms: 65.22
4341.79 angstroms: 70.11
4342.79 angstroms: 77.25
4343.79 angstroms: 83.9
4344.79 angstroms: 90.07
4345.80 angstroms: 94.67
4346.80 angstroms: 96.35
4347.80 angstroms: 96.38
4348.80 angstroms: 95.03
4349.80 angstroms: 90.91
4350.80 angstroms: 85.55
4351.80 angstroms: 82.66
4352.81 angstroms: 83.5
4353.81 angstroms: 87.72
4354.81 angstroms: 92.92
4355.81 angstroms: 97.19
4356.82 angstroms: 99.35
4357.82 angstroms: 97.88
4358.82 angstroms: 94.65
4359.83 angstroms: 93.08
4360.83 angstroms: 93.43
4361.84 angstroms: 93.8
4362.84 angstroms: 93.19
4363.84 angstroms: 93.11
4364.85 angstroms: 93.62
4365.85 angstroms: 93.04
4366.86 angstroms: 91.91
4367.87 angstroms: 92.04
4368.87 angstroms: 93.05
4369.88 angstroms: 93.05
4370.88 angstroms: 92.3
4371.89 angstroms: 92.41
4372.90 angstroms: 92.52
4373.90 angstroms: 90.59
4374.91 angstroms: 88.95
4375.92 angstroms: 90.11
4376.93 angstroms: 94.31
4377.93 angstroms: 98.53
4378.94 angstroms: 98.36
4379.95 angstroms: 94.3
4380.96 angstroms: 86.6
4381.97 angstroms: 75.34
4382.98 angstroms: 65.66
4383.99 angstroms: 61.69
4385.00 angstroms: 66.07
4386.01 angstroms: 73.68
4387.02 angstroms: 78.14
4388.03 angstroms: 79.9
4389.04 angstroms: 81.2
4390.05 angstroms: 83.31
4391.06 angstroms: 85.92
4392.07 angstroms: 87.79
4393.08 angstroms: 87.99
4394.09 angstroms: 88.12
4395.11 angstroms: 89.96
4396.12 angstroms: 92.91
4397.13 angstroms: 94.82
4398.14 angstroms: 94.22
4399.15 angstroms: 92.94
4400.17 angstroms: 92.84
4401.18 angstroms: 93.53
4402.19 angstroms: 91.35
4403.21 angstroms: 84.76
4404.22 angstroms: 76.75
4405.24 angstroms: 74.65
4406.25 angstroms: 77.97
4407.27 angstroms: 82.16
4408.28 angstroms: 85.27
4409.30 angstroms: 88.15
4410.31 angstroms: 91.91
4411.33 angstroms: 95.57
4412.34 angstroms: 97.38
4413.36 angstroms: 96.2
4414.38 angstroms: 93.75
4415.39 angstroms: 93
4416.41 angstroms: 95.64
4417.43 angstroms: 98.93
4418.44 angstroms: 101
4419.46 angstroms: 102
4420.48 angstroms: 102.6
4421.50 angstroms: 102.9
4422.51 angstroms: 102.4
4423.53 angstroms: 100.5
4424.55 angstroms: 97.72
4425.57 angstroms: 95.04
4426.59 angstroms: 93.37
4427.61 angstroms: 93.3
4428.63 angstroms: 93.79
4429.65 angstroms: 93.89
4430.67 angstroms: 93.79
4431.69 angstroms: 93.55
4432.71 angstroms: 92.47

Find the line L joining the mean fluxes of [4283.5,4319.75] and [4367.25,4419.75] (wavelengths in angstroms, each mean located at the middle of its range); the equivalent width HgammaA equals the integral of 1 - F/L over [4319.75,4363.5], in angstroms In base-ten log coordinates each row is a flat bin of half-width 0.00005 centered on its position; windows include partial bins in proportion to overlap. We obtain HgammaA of -3.3 angstroms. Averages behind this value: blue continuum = 75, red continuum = 88.2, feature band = 87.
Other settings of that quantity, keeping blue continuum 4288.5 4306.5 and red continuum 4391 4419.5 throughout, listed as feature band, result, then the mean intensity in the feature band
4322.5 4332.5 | -0.74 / 82.5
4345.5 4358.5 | -1.80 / 92.4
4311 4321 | -1.54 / 86.3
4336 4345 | 0.32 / 76.3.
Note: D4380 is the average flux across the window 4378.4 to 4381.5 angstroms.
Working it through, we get 92.8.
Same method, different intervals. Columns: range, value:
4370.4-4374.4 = 92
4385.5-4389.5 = 78.2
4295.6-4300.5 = 70.6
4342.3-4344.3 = 80.7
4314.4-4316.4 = 87.1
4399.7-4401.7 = 93.5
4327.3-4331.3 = 88.8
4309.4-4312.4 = 62.8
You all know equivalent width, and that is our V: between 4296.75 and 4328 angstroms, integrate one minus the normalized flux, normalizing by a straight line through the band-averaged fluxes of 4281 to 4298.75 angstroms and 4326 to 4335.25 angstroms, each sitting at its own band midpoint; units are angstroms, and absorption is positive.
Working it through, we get 4.1 angstroms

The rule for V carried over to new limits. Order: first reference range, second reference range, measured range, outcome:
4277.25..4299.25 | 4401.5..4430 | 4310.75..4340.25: 0.5 angstroms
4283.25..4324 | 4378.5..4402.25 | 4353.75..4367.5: -2.0 angstroms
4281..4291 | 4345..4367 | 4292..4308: 3.0 angstroms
